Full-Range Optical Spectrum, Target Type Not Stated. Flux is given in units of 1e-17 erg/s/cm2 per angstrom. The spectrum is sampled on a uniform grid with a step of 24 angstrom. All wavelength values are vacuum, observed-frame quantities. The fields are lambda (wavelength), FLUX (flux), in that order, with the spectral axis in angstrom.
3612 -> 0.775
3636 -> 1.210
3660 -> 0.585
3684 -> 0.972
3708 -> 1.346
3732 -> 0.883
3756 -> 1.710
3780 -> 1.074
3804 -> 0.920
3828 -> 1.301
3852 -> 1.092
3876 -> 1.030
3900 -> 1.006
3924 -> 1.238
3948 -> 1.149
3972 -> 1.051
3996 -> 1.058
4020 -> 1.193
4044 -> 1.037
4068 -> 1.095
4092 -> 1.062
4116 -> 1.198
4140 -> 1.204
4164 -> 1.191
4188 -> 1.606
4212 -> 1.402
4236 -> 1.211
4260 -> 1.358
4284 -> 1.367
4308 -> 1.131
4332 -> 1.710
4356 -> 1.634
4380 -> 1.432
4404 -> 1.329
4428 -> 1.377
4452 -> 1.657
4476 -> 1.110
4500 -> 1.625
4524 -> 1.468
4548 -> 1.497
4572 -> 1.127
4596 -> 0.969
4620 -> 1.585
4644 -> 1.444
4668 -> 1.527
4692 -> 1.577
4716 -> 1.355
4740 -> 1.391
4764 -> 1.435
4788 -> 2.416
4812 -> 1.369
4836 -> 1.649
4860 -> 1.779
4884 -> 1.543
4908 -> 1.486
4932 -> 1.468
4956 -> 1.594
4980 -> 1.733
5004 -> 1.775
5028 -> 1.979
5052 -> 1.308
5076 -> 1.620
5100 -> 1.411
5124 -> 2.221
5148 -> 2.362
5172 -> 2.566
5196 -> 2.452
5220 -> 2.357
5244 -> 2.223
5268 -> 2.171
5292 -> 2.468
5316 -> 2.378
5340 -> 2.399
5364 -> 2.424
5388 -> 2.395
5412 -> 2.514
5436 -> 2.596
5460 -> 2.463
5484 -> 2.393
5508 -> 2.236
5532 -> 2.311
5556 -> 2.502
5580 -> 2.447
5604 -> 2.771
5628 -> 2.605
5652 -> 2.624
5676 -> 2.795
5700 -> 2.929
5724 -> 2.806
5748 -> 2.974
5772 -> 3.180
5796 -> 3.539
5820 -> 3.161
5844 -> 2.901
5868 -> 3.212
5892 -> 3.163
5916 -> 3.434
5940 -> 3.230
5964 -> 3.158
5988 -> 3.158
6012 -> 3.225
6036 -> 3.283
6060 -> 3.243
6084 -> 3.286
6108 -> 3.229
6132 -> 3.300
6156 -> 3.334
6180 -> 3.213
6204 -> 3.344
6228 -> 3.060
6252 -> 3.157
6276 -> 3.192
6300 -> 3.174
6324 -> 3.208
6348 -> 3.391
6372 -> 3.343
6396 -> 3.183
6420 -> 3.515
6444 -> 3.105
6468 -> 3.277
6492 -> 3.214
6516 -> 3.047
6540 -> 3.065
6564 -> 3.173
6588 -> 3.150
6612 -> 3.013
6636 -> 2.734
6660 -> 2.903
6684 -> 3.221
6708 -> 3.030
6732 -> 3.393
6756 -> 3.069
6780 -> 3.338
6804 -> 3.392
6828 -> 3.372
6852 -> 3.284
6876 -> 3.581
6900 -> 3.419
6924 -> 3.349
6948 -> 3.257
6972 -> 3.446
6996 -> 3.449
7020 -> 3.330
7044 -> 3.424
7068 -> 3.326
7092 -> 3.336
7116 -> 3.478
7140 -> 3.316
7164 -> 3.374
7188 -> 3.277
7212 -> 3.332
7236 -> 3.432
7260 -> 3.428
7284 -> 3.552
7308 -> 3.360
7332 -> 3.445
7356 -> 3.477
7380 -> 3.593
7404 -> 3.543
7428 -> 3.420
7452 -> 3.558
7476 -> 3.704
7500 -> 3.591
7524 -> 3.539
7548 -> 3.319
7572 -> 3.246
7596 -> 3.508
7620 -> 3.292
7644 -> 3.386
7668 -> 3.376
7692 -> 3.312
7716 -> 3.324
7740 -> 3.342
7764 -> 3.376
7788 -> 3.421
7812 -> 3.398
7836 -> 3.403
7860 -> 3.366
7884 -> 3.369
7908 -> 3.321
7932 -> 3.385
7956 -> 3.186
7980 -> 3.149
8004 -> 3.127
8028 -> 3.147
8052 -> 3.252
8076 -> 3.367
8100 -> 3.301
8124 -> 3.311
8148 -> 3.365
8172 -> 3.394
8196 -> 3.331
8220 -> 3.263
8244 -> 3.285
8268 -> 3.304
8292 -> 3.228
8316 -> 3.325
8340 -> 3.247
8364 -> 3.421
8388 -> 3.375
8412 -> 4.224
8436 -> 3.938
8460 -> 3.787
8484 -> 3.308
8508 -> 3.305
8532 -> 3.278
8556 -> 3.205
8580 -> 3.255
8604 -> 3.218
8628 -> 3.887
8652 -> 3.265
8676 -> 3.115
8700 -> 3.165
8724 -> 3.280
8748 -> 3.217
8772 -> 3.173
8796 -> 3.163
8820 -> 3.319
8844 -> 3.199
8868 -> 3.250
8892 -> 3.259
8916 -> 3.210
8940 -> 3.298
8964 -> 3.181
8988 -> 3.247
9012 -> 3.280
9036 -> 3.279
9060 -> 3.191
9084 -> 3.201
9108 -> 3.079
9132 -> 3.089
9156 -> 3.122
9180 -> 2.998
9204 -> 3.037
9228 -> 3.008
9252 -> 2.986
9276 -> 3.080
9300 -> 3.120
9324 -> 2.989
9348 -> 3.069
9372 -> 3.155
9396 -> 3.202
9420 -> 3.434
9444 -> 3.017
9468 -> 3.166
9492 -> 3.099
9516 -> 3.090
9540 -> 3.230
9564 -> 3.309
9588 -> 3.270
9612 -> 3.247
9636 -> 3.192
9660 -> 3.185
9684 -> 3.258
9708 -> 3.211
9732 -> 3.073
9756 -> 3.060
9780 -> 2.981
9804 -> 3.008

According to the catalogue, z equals 0.283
